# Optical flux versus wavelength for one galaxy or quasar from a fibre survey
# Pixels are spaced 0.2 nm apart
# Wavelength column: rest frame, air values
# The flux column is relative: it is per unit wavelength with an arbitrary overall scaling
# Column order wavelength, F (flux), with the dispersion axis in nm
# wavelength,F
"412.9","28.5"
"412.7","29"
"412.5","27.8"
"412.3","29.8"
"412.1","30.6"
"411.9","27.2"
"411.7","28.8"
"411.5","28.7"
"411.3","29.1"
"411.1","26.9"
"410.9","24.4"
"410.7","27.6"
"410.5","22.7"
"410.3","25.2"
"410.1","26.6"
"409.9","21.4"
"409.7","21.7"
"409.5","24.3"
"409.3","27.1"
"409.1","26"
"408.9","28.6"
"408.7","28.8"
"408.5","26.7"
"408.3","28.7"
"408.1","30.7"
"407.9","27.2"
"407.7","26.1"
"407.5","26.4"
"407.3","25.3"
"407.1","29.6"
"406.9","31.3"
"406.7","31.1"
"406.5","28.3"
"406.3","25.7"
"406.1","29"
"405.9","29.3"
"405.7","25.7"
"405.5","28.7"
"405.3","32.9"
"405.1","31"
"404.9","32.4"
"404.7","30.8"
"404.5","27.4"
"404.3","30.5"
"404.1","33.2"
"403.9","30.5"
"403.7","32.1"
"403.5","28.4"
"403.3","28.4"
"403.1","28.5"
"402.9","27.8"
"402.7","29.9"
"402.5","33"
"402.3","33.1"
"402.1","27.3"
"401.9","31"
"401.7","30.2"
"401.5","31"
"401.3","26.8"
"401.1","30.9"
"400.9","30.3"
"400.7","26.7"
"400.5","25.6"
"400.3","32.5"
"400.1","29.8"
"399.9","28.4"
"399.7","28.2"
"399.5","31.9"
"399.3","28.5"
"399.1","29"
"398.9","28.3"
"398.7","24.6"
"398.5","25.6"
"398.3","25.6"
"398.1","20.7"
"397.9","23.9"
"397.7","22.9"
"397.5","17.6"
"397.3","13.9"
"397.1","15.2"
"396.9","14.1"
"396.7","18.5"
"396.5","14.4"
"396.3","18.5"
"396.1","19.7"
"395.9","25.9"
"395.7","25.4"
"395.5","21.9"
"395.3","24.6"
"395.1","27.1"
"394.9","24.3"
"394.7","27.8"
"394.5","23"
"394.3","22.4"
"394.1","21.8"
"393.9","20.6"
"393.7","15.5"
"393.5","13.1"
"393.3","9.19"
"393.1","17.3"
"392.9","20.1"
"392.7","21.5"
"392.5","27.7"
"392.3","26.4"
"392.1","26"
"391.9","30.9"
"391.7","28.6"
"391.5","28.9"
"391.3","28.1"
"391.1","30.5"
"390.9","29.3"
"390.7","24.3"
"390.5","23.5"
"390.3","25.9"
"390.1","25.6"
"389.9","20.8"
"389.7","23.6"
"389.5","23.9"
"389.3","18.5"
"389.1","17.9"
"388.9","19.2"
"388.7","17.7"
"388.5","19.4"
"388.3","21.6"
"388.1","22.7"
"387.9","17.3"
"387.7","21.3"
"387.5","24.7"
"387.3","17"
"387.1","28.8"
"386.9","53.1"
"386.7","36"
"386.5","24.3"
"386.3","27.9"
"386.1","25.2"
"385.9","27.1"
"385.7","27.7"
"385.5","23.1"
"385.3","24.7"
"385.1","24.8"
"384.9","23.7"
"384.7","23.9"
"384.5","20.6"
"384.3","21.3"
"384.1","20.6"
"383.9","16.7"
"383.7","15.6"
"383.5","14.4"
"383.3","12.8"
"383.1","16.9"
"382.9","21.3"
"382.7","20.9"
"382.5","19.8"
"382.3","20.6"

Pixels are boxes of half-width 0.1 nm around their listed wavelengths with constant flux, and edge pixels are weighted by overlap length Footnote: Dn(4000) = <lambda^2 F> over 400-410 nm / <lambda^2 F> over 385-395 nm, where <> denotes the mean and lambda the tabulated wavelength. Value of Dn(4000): 1.3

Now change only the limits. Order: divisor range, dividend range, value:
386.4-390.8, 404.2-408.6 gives 1.32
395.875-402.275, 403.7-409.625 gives 1.19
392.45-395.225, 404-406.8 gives 1.52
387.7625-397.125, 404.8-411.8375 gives 1.34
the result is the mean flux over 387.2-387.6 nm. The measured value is 20.9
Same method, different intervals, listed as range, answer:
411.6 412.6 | 28.8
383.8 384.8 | 20.6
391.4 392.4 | 28.2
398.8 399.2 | 28.6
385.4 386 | 26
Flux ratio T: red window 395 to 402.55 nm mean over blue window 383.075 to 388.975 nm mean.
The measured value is 1.09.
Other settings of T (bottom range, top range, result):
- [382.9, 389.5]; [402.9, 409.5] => 1.27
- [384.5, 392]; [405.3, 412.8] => 1.09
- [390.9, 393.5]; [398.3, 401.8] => 1.18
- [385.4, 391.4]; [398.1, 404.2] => 1.17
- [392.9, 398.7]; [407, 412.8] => 1.32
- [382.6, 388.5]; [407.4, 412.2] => 1.15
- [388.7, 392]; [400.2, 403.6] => 1.19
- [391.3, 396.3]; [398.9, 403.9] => 1.29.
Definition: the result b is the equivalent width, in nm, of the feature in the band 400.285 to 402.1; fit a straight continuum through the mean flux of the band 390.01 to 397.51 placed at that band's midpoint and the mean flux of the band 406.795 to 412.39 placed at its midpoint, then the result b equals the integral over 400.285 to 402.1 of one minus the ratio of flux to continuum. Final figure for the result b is -0.34 nm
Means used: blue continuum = 22.4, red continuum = 27.1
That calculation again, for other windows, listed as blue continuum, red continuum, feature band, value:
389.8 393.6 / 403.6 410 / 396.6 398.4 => 0.46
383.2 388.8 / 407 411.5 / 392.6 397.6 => 0.98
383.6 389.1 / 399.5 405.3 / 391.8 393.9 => 0.44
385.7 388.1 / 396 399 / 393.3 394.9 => 0.16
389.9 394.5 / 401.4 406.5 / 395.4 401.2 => 0.61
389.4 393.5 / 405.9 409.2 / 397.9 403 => -0.41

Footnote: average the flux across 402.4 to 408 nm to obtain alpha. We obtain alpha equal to 29.3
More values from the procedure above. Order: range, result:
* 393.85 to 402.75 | 25.2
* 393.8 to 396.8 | 22.4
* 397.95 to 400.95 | 27.6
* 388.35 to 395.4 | 23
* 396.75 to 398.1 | 18.2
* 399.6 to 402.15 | 29.2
